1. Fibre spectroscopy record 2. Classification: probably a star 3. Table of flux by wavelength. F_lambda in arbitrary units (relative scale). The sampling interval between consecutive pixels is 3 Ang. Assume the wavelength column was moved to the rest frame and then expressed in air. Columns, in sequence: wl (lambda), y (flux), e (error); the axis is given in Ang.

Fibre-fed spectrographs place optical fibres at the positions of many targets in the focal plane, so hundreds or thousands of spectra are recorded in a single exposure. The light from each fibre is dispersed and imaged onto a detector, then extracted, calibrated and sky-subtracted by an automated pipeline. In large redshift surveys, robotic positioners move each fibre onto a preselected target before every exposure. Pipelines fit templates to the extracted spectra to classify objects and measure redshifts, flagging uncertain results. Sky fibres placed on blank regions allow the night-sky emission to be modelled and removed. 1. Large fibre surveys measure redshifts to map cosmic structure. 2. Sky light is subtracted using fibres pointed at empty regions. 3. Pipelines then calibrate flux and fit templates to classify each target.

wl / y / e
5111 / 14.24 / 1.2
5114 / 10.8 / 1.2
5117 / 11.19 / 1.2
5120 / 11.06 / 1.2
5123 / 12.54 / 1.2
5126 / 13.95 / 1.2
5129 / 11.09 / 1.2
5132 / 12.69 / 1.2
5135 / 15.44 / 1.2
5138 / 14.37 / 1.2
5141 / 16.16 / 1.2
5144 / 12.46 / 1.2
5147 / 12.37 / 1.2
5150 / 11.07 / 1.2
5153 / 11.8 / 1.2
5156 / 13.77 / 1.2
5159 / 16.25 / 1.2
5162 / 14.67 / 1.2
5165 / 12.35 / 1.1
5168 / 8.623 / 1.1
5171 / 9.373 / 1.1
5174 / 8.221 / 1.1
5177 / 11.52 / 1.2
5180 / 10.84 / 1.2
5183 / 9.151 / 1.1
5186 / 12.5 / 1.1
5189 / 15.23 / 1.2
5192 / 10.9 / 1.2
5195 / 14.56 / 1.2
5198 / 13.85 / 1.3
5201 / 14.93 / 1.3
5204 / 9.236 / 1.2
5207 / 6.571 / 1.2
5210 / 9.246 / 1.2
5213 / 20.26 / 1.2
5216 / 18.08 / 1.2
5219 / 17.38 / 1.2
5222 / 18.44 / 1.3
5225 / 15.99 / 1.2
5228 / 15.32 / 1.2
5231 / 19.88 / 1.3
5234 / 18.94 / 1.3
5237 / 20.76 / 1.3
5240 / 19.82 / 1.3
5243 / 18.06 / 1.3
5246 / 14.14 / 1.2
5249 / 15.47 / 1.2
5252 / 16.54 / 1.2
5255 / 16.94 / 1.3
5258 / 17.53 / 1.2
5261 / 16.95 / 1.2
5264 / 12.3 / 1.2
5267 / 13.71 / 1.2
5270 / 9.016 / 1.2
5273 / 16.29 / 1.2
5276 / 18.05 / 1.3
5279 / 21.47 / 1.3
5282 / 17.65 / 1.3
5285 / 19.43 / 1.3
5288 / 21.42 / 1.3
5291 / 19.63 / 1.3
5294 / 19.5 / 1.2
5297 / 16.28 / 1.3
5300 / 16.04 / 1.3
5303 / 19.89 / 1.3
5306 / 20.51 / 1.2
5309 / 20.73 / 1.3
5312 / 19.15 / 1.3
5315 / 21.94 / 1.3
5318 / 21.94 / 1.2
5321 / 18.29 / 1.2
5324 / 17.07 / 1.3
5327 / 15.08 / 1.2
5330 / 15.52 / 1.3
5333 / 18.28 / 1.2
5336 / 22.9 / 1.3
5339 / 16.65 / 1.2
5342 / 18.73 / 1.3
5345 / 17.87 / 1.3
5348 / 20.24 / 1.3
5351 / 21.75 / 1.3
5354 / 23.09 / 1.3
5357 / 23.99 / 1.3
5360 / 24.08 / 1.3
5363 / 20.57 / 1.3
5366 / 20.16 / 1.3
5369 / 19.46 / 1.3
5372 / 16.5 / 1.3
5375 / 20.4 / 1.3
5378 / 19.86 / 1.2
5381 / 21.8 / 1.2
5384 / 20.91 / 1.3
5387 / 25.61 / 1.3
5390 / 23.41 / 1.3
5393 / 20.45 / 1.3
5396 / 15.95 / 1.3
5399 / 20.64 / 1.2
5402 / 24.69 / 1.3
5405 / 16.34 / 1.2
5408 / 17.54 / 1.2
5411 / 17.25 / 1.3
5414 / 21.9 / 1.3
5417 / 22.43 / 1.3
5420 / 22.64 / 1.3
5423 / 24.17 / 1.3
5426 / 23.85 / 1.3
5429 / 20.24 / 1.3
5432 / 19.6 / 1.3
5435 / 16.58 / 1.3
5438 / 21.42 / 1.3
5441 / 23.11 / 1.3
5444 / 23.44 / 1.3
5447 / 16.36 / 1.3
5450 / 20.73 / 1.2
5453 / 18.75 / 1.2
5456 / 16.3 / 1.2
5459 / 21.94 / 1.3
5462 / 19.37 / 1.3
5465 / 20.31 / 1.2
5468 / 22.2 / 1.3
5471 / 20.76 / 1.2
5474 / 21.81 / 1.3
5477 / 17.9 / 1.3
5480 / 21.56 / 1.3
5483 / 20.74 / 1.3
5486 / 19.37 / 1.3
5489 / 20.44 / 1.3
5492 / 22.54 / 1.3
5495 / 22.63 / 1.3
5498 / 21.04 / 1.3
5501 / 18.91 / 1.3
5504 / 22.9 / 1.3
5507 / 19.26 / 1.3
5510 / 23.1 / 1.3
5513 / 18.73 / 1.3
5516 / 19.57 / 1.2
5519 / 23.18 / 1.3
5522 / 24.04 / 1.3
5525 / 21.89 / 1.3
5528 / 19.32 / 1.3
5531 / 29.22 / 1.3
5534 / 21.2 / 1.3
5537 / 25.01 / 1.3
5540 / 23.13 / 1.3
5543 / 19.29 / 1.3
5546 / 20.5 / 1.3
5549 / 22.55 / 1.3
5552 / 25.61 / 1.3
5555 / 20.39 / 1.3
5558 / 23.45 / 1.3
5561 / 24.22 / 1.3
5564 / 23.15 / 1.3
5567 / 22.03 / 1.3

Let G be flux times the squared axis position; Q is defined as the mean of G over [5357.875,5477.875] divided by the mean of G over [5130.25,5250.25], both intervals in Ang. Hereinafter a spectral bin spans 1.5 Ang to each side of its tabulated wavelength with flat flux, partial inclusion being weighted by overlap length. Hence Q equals 1.60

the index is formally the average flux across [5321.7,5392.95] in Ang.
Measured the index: 20.2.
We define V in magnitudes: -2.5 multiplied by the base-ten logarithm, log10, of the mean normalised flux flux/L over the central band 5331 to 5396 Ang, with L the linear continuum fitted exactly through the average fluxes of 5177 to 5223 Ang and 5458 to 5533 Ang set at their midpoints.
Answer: -0.17 mag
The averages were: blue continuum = 13.3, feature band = 20.6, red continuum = 21.3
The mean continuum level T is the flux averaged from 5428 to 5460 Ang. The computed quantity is 19.8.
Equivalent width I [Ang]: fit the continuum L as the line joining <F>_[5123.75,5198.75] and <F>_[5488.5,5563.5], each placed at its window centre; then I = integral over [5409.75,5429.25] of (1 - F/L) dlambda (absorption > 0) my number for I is -2.6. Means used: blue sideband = 12.5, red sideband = 22.1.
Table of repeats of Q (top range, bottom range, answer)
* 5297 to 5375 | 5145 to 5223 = 1.63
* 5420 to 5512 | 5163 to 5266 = 1.58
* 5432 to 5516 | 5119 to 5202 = 1.83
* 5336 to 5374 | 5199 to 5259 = 1.32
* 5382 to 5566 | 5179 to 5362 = 1.33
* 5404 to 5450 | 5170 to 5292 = 1.44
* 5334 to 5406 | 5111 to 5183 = 1.84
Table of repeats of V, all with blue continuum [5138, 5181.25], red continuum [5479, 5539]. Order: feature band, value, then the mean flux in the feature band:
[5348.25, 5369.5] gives -0.23 mag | 21.9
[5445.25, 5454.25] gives 0.08 mag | 18.7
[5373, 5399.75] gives -0.14 mag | 20.9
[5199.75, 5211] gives 0.33 mag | 9.92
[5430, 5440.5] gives 0.01 mag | 19.6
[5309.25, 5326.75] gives -0.18 mag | 19.4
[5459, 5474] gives -0.02 mag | 20.9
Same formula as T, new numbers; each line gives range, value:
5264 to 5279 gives 14.8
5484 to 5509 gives 20.9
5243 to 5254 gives 15.8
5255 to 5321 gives 18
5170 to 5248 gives 14.4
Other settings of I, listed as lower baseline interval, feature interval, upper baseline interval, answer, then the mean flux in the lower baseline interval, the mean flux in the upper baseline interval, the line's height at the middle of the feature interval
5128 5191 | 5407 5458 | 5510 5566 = -2.0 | 12.4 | 22.5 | 19.7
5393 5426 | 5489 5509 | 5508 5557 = 0.5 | 20.5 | 22.3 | 21.8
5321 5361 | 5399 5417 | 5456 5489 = 0.1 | 19.5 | 20.4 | 20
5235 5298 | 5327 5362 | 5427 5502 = -3.0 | 17.2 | 20.4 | 18.4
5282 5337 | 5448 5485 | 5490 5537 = 2.0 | 19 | 21.9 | 21.3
